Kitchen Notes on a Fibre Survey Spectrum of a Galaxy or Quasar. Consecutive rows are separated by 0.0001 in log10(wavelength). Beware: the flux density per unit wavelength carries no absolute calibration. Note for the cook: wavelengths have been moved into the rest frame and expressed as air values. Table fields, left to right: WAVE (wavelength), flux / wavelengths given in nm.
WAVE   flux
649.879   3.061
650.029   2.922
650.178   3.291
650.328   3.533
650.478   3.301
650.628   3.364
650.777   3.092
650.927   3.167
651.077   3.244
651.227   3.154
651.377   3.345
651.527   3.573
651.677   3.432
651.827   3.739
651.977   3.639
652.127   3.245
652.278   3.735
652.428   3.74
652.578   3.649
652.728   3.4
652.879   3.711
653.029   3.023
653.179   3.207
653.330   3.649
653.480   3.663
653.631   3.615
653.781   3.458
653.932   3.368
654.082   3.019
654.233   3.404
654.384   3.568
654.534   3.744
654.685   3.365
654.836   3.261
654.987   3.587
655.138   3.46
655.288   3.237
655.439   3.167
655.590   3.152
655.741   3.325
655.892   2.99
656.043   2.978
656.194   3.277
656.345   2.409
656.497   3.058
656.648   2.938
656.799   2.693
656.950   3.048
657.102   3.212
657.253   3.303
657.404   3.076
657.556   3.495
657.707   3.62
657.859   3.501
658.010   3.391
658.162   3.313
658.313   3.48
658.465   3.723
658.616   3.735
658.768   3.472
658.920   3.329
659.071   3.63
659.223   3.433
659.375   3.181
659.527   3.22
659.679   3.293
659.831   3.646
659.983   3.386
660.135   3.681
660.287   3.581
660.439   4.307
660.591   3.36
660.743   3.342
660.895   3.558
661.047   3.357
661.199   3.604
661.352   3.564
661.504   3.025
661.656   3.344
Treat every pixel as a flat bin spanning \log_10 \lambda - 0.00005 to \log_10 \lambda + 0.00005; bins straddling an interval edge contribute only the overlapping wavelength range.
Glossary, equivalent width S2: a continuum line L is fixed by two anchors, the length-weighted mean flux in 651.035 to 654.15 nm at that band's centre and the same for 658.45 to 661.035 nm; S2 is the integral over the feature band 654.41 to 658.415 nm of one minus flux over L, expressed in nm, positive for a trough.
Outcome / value 0.28 nm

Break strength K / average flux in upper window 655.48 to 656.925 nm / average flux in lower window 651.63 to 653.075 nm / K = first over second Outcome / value 0.8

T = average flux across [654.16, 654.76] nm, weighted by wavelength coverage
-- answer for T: 3.52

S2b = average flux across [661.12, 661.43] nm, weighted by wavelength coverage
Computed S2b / 3.58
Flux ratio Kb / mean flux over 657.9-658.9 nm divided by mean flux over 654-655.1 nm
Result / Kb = 1.03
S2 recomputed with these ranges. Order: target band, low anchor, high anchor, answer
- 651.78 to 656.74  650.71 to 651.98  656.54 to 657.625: -0.180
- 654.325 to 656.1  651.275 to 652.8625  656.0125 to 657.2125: -0.100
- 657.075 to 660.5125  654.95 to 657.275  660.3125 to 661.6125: -0.156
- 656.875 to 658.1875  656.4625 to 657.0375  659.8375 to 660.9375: -0.108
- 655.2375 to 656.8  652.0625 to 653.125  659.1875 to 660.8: 0.207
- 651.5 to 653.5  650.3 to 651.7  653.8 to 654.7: -0.099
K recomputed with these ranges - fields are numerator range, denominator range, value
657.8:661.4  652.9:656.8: 1.07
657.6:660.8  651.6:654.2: 1.01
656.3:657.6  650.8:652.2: 0.89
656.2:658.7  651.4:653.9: 0.92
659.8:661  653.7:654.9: 1.06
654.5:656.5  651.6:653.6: 0.91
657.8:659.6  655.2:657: 1.14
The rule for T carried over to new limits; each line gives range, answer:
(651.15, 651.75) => 3.38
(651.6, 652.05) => 3.6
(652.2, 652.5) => 3.73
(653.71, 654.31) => 3.31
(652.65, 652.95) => 3.55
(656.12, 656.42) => 2.84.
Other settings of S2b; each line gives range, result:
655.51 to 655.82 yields 3.23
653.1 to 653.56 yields 3.5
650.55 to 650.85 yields 3.24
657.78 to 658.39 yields 3.42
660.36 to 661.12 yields 3.59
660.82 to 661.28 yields 3.5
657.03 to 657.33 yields 3.26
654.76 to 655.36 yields 3.39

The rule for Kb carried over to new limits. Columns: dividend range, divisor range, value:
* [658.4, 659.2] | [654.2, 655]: 1.02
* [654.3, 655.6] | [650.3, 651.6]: 1.03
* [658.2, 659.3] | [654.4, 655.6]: 1.04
